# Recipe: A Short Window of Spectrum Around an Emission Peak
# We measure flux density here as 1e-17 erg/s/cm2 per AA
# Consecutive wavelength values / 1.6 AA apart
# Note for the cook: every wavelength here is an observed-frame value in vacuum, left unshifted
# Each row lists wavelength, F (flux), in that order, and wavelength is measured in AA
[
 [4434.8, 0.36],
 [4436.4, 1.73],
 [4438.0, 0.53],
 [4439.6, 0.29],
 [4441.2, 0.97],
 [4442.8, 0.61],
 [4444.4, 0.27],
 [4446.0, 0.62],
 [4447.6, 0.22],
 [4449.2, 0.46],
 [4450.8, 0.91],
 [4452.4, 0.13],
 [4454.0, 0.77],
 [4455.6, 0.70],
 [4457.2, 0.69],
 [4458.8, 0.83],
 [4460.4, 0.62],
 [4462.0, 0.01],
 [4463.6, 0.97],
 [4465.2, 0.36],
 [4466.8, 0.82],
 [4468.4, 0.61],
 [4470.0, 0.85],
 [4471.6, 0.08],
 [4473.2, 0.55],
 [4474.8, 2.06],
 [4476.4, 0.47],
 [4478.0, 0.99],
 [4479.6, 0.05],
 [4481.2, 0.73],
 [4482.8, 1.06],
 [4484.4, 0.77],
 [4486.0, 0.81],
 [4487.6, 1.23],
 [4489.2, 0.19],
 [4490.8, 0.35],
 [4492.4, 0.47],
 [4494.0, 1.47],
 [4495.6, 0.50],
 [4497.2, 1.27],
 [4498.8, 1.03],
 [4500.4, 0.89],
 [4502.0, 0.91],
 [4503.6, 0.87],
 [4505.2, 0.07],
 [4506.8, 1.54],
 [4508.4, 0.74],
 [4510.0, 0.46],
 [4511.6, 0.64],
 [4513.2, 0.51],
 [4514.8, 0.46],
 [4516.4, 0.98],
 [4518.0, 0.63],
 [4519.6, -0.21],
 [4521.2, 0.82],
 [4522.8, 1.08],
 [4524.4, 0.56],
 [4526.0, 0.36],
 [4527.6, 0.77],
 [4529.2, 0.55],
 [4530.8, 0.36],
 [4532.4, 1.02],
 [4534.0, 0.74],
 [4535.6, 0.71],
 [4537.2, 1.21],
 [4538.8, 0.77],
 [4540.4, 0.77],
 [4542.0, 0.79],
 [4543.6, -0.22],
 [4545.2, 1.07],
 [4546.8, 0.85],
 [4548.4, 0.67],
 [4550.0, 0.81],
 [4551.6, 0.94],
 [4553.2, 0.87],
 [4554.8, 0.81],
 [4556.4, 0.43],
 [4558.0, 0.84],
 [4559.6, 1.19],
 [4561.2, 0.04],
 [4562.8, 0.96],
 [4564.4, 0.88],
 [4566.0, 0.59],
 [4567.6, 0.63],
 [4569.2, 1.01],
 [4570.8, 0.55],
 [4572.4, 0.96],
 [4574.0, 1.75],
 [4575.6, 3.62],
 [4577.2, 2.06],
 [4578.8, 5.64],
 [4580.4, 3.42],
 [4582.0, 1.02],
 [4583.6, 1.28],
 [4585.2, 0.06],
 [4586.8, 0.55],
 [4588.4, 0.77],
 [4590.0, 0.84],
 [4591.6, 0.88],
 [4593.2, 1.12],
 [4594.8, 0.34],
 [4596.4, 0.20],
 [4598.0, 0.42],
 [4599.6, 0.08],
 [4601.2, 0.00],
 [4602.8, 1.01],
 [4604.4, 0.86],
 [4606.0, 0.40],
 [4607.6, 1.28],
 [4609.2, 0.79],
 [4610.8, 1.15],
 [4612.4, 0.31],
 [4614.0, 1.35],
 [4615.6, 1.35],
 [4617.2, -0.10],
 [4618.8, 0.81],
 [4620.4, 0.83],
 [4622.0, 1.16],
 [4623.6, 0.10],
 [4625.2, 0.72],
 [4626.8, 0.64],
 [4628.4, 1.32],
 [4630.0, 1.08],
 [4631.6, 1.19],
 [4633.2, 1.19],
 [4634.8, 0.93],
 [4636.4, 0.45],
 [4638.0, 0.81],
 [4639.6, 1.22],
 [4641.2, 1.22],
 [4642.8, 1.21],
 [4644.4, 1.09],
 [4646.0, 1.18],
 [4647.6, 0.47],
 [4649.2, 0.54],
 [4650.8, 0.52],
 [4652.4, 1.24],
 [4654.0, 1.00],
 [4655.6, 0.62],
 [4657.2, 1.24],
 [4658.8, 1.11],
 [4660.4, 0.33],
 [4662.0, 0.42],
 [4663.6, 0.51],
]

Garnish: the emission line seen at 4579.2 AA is [O II] 3727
